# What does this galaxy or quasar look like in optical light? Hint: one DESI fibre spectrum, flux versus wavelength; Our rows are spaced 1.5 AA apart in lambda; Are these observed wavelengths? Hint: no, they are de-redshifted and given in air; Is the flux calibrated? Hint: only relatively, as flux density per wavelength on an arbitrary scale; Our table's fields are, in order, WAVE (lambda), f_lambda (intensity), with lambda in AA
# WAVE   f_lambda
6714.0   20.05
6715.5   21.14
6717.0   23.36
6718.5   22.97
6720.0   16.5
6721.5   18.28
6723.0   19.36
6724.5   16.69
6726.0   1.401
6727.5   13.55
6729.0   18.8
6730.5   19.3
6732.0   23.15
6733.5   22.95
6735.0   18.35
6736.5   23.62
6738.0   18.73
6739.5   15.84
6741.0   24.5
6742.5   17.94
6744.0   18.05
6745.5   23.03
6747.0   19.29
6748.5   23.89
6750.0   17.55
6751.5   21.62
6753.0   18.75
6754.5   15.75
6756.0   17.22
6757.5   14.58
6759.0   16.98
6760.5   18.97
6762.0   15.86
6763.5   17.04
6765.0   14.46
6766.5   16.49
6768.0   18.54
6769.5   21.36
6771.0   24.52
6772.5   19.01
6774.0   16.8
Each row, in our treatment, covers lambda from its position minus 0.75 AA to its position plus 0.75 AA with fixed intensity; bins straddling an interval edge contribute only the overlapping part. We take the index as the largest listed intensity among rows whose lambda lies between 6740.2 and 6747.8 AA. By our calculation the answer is 24.5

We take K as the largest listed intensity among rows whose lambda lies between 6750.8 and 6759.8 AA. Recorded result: 21.62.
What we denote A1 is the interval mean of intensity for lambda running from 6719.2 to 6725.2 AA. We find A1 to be 17.8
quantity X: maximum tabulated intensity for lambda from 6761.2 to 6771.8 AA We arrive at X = 24.52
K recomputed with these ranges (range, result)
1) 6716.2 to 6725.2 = 23.36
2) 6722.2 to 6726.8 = 19.36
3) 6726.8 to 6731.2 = 19.3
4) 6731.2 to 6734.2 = 23.15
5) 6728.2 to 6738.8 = 23.62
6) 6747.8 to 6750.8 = 23.89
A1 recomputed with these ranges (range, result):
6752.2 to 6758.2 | 16.6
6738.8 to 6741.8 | 20.2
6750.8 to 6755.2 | 18.7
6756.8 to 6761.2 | 16.8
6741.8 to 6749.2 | 20.4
